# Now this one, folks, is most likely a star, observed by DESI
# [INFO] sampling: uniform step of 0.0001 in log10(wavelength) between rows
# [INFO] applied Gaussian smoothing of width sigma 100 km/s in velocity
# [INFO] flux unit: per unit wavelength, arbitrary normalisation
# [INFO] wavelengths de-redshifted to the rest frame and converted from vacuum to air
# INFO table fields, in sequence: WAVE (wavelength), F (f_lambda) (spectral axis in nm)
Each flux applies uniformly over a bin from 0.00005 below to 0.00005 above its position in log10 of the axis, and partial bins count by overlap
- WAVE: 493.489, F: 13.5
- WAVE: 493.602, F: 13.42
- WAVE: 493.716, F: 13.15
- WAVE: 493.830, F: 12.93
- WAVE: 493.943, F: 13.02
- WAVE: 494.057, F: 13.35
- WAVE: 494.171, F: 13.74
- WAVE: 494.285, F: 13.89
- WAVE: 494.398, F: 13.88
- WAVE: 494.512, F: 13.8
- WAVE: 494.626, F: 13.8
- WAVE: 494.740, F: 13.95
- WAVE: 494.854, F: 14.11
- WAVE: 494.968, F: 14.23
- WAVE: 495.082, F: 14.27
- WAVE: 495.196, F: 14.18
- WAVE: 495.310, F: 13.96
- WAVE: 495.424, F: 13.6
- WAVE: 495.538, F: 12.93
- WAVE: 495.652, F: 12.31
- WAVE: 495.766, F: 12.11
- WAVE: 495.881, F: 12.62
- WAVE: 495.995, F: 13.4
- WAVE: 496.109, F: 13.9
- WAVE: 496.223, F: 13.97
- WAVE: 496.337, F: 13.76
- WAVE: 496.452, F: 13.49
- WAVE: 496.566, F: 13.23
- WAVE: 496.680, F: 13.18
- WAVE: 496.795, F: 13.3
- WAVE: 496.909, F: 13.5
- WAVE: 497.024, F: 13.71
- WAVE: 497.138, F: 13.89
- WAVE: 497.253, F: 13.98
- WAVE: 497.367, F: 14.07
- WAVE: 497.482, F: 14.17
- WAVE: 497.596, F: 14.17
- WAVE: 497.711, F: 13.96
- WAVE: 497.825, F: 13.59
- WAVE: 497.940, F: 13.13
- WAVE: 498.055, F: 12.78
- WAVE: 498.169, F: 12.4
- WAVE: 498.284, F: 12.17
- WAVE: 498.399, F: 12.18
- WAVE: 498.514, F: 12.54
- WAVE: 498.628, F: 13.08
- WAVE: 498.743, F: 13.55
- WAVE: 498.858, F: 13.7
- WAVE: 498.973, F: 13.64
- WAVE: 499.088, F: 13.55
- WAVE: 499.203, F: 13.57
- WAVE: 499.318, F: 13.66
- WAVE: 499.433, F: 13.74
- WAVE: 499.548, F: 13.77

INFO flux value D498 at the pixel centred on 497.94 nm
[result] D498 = 13.13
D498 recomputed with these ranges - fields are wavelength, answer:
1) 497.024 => 13.71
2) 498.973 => 13.64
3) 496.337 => 13.76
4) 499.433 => 13.74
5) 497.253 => 13.98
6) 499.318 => 13.66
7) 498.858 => 13.7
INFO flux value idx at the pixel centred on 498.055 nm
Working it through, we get 12.78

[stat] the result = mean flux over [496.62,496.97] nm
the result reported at 13.3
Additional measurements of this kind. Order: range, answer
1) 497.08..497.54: 14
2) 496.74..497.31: 13.7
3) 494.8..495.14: 14.2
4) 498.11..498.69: 12.5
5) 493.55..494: 13.1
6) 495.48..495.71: 12.6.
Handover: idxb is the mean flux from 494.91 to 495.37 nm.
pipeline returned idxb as 14.2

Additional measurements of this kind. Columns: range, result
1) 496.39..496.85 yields 13.3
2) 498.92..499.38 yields 13.6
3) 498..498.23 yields 12.6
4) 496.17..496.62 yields 13.6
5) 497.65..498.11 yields 13.4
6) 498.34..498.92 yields 13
